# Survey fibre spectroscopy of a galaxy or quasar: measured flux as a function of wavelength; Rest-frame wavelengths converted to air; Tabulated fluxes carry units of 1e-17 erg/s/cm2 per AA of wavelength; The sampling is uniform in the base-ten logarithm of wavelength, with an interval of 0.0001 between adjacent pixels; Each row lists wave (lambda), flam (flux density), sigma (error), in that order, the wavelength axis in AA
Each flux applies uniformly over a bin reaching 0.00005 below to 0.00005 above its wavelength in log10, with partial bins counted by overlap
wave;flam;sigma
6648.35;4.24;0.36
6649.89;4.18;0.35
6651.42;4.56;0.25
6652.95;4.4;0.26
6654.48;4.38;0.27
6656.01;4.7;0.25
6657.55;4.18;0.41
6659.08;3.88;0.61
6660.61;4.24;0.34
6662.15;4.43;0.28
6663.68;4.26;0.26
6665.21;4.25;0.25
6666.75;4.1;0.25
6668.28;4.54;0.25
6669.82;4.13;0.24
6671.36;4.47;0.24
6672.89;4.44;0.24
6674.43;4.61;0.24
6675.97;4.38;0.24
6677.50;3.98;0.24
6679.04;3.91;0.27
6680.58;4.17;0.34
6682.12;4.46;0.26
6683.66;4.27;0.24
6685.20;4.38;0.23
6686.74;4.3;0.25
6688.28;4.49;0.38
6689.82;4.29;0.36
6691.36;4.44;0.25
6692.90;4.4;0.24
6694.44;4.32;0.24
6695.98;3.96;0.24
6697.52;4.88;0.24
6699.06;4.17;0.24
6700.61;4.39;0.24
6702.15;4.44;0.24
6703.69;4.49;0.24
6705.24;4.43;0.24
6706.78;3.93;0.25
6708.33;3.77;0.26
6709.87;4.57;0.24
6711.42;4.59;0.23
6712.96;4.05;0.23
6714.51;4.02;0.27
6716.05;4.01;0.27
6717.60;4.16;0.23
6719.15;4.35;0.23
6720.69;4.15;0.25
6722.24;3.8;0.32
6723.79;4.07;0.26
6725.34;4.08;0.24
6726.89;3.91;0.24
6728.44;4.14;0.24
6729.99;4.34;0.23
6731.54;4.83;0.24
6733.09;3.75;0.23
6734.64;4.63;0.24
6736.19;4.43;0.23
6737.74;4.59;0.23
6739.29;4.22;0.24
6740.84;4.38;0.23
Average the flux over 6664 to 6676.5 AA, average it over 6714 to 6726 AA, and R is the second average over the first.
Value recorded 0.94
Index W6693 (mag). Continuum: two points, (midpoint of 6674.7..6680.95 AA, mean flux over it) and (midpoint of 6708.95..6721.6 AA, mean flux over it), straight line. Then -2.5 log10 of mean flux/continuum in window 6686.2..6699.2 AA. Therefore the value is -0.05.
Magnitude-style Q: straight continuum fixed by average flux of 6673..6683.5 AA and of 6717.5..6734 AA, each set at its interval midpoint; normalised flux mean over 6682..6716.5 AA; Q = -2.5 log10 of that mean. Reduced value -0.02 mag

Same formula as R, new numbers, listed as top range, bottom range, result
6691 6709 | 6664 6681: 1.01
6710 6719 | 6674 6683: 0.99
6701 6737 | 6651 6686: 0.98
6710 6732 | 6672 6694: 0.97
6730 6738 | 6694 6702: 1.02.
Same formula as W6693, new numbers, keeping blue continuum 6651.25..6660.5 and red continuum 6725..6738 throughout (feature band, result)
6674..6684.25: 0.020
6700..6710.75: 0.005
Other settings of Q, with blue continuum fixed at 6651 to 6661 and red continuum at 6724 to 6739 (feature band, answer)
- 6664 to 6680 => 0.011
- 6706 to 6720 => 0.035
